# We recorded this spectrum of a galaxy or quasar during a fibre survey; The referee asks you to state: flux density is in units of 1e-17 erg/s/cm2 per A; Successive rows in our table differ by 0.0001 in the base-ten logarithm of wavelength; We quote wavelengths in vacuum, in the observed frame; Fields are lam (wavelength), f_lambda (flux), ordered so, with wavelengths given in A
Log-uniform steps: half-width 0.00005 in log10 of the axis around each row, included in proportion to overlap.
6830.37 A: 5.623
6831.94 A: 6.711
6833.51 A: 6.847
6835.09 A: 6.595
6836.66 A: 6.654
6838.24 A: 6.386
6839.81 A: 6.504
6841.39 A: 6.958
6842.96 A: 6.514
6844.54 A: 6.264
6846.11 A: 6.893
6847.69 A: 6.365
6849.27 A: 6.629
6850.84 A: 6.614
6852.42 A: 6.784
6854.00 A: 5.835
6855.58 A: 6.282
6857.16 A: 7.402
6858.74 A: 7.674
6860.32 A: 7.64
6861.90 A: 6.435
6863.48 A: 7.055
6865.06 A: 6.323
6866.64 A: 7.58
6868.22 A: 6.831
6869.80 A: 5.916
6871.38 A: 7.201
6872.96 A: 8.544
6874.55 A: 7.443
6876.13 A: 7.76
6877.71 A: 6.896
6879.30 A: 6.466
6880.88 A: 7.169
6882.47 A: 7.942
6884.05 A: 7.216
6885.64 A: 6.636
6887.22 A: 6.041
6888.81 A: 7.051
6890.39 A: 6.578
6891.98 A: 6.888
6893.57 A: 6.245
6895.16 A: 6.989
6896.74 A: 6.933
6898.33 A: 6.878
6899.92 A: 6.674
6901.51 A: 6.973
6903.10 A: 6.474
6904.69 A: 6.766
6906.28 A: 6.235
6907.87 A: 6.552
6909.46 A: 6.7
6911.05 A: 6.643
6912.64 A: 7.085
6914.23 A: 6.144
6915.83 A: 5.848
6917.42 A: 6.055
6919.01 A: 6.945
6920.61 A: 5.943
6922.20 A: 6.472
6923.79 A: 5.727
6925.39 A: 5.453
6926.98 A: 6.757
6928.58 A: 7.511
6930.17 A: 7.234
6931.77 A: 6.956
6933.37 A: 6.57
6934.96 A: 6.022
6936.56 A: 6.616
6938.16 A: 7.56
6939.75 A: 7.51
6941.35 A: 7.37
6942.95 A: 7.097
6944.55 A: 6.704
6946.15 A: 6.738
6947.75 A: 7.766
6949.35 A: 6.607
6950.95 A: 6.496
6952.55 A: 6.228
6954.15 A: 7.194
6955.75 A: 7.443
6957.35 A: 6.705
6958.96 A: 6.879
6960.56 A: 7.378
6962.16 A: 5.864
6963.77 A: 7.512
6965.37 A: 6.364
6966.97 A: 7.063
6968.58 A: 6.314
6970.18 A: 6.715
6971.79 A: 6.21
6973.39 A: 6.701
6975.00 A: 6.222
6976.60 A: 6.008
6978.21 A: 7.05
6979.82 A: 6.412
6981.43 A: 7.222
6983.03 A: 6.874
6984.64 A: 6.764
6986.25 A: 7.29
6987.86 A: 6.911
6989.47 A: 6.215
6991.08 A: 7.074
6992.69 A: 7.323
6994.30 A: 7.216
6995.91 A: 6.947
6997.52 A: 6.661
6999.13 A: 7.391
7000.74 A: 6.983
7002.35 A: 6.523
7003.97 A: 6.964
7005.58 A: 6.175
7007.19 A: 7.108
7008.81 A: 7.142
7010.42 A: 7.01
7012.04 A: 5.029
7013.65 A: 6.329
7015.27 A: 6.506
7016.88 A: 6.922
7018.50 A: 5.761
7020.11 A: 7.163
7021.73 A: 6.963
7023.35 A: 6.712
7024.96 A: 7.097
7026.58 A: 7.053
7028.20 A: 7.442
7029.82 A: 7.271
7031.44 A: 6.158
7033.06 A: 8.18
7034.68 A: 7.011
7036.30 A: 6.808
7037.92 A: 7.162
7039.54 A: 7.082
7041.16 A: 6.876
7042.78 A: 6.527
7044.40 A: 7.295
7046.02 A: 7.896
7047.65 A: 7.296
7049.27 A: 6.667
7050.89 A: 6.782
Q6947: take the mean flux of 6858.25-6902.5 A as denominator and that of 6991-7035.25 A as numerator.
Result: 0.98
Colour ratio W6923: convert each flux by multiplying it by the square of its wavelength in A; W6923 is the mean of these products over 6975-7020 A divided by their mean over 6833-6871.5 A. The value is 1.0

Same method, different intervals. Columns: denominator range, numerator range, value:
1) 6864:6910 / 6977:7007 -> 1.03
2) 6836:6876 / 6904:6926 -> 0.94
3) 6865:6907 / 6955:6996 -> 1.01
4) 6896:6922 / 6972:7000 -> 1.07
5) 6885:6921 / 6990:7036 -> 1.07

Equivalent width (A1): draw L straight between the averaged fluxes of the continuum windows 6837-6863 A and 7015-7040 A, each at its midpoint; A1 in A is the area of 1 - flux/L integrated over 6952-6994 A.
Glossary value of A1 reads 0.7 A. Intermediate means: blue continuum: 6.7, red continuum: 6.96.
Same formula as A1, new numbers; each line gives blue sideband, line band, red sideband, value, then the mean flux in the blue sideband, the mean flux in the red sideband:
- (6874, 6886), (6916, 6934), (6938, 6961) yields 1.5 A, 7.21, 7.03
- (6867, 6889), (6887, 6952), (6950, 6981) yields 2.0 A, 7.09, 6.68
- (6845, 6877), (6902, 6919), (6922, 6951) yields 0.9 A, 6.95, 6.81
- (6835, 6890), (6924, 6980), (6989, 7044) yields 0.7 A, 6.87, 6.85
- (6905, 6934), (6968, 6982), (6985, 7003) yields 0.6 A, 6.49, 6.96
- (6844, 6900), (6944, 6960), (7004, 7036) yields -0.1 A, 6.9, 6.8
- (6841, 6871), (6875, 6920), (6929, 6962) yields 0.6 A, 6.74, 6.94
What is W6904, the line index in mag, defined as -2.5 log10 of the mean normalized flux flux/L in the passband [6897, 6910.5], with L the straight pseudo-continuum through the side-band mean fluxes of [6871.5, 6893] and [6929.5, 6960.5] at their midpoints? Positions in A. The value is 0.06 mag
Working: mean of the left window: 7.12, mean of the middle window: 6.67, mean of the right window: 6.94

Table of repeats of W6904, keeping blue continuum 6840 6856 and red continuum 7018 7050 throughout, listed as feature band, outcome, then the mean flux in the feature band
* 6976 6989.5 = 0.02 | 6.79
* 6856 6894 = -0.07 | 7.04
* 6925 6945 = -0.02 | 6.91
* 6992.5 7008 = 0.00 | 6.91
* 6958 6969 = 0.01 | 6.78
